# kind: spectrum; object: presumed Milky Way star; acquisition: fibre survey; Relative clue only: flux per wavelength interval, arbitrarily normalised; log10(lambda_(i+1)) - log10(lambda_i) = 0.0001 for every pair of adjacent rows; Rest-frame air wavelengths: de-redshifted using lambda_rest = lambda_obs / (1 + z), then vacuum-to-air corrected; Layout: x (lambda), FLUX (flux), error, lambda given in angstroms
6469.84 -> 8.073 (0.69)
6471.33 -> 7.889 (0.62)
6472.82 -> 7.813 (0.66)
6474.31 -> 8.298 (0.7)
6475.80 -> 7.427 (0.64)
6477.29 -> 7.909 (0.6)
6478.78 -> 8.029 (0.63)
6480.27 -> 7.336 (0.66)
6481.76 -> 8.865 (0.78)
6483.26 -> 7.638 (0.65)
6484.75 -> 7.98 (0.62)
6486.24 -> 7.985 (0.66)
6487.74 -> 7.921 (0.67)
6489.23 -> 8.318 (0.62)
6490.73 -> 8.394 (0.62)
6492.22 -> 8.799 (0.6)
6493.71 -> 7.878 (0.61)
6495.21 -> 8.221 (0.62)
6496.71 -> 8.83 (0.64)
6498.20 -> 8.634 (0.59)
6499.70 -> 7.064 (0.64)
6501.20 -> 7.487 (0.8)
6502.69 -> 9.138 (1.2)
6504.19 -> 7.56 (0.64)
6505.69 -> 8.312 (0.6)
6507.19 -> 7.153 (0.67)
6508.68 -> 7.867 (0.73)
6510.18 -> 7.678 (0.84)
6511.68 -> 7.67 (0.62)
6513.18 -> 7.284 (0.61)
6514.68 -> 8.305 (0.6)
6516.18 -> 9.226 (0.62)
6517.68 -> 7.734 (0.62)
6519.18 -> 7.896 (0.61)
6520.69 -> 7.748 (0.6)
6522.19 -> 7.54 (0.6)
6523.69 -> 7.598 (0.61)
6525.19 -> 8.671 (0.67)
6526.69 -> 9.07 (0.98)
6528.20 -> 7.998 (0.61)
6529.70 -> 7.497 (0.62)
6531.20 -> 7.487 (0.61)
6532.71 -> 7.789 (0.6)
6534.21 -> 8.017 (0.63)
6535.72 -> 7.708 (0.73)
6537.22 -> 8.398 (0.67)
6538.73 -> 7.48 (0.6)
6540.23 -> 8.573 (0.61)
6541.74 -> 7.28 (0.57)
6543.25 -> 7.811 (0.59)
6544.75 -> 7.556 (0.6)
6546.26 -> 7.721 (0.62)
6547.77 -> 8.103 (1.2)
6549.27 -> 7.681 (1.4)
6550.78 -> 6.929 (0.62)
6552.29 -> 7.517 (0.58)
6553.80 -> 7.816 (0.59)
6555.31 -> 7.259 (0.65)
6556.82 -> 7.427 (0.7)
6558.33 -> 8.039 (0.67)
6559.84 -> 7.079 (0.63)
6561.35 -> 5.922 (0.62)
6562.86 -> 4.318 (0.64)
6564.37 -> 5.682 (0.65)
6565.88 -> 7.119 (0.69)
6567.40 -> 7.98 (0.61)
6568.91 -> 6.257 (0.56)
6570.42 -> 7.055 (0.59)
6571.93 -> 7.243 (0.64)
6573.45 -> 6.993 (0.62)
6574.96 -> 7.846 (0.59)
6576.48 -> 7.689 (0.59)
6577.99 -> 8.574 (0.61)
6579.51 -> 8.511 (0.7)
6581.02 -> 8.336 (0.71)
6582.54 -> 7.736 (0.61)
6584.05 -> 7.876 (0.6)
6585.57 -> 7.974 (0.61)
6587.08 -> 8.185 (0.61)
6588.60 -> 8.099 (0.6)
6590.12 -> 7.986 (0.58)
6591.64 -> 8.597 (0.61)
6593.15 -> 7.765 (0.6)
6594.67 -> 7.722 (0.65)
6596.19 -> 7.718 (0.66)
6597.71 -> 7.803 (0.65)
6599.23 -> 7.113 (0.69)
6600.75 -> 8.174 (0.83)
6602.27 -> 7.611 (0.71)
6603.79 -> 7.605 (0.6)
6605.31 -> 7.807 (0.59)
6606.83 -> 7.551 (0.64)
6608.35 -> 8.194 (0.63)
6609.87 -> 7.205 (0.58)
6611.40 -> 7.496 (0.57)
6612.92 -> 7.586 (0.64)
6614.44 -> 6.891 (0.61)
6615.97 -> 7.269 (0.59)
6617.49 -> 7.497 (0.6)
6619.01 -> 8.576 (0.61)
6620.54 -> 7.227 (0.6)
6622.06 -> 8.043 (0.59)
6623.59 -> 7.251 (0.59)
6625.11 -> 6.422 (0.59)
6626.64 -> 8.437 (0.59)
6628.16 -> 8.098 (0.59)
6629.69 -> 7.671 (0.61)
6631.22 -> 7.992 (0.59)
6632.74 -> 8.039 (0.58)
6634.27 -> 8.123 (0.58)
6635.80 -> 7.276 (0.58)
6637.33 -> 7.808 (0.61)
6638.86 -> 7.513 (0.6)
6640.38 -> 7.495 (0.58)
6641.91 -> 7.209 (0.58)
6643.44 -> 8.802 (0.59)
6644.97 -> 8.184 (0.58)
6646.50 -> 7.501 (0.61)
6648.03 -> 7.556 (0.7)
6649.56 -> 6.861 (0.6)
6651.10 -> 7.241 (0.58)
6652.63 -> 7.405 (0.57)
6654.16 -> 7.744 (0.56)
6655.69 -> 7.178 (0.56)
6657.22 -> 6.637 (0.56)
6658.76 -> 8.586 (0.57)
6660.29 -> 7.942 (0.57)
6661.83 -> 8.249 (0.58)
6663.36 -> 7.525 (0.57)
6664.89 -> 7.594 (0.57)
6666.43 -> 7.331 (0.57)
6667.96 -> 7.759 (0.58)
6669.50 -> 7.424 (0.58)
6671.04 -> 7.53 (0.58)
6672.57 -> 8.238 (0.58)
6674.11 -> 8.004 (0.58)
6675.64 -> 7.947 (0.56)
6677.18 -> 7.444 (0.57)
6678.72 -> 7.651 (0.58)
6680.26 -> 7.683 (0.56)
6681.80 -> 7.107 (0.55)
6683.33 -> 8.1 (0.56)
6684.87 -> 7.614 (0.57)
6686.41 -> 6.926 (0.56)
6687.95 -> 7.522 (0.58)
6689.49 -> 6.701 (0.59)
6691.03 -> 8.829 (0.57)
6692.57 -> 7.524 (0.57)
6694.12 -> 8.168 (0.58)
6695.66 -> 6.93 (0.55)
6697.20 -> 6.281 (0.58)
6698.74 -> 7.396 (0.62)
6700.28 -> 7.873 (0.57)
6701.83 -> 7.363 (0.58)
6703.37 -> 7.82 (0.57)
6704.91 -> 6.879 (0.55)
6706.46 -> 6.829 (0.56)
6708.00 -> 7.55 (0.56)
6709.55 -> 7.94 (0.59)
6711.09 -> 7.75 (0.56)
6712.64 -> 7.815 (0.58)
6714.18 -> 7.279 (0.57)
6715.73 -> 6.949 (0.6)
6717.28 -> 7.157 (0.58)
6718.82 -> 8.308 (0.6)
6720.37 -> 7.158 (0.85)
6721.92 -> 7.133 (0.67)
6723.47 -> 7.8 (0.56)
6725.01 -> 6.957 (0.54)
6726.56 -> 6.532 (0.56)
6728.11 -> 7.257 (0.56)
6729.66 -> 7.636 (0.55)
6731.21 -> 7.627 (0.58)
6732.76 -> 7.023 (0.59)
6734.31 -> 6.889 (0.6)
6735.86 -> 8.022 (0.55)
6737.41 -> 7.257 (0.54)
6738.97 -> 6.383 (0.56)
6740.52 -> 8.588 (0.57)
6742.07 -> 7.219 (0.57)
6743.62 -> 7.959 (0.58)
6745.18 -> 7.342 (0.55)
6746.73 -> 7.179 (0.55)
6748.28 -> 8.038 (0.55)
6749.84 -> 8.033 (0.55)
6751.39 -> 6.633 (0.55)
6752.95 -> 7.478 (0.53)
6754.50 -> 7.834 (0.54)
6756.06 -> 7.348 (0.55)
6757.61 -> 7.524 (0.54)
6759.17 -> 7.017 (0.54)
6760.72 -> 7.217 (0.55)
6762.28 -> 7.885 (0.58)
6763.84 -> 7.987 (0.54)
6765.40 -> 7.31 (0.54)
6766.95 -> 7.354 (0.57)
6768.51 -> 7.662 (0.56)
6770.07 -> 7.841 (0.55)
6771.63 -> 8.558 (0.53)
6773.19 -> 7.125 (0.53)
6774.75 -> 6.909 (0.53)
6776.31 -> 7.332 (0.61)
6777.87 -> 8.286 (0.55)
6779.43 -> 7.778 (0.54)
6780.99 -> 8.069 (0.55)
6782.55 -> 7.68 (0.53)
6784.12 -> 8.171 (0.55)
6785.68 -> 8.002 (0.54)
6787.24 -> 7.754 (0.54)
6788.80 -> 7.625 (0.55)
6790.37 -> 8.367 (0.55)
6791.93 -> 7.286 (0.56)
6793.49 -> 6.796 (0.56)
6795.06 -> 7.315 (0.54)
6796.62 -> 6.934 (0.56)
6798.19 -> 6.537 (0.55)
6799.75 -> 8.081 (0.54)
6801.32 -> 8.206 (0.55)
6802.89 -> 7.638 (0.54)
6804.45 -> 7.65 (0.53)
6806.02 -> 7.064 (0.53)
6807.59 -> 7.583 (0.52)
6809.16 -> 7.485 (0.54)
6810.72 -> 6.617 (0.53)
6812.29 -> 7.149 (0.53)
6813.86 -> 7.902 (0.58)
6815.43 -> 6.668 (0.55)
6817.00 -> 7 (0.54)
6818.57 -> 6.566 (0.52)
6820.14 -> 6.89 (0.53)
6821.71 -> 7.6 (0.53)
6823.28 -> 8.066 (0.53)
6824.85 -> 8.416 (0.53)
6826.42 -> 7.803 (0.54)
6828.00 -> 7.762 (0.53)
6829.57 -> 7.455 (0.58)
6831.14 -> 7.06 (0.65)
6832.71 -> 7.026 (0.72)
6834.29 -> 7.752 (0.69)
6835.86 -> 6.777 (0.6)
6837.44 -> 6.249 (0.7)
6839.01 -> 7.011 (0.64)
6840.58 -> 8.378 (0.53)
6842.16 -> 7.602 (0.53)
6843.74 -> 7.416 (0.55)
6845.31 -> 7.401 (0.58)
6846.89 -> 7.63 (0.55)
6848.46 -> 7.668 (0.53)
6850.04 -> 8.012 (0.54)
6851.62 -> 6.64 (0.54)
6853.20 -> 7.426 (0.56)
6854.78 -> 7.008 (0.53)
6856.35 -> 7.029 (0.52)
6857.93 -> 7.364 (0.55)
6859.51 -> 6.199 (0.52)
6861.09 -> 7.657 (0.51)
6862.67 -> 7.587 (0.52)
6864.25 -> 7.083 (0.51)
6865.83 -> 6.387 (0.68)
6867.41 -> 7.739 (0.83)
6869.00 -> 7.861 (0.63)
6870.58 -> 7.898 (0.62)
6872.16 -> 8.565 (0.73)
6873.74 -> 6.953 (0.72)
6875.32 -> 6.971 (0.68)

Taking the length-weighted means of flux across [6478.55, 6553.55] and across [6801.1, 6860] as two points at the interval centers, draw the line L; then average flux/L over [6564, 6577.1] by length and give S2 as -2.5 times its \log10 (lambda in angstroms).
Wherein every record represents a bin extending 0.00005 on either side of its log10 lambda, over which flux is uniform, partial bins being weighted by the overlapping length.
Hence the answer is 0.10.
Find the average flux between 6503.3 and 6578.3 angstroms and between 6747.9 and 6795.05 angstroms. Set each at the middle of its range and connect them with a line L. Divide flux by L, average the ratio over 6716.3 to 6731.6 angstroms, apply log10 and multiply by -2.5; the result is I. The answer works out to 0.04 mag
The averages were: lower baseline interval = 7.58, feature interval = 7.34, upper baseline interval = 7.62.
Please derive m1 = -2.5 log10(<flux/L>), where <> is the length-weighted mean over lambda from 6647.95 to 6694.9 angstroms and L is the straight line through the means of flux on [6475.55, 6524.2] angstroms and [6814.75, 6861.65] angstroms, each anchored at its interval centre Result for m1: 0.01 mag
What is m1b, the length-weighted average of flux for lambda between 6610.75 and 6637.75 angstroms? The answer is 7.65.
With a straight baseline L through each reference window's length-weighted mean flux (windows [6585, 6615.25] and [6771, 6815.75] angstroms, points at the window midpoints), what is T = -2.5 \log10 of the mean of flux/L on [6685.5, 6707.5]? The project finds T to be 0.04 mag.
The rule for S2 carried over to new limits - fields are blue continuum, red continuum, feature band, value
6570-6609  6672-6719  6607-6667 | 0.009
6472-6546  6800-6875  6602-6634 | 0.018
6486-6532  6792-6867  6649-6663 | 0.022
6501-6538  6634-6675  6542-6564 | 0.098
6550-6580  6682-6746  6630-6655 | -0.055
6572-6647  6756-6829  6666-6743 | 0.026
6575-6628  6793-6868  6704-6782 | 0.003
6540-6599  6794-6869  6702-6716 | -0.003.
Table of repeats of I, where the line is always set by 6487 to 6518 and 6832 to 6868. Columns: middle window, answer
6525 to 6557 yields 0.026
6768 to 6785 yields -0.048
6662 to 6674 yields 0.001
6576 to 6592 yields -0.034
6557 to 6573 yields 0.183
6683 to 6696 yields 0.007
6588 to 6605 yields 0.003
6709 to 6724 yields 0.008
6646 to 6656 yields 0.053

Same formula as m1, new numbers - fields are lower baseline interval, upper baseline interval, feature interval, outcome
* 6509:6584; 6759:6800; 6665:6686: -0.01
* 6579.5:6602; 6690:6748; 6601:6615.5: 0.04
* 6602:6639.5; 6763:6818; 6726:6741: 0.04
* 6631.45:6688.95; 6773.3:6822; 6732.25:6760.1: 0.01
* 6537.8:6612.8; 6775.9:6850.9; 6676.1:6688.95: 0.00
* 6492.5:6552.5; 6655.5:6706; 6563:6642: 0.02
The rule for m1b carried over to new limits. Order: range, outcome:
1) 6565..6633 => 7.7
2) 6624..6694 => 7.66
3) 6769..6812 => 7.58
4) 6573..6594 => 8.03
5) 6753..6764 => 7.52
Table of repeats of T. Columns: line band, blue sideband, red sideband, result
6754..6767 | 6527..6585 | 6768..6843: -0.002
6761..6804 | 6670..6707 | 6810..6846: -0.036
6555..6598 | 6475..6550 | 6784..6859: 0.053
